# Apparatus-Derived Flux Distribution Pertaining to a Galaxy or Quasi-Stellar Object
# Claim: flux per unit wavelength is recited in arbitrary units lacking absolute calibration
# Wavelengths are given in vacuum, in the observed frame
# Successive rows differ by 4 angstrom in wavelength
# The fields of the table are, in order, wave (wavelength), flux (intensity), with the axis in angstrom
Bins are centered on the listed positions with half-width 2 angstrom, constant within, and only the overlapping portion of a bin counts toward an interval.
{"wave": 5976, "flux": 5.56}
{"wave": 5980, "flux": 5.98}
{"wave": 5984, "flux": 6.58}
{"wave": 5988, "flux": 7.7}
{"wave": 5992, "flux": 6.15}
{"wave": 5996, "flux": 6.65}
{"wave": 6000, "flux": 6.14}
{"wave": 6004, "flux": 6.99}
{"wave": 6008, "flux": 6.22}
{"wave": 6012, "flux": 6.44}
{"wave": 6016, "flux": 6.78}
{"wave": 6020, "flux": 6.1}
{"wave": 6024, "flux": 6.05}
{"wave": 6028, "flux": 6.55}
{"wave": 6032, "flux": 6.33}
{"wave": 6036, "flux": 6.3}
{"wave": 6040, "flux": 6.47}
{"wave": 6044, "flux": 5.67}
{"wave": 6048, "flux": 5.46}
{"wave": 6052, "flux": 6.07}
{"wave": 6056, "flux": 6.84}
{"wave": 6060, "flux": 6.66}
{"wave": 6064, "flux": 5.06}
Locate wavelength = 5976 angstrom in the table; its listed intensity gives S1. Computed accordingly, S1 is 5.56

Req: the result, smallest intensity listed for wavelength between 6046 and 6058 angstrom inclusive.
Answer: 5.46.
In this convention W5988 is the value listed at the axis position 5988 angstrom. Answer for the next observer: 7.7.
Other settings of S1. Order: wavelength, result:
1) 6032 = 6.33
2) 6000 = 6.14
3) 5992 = 6.15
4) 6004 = 6.99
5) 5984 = 6.58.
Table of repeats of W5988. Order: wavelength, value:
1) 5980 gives 5.98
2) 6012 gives 6.44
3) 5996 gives 6.65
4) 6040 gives 6.47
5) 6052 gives 6.07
